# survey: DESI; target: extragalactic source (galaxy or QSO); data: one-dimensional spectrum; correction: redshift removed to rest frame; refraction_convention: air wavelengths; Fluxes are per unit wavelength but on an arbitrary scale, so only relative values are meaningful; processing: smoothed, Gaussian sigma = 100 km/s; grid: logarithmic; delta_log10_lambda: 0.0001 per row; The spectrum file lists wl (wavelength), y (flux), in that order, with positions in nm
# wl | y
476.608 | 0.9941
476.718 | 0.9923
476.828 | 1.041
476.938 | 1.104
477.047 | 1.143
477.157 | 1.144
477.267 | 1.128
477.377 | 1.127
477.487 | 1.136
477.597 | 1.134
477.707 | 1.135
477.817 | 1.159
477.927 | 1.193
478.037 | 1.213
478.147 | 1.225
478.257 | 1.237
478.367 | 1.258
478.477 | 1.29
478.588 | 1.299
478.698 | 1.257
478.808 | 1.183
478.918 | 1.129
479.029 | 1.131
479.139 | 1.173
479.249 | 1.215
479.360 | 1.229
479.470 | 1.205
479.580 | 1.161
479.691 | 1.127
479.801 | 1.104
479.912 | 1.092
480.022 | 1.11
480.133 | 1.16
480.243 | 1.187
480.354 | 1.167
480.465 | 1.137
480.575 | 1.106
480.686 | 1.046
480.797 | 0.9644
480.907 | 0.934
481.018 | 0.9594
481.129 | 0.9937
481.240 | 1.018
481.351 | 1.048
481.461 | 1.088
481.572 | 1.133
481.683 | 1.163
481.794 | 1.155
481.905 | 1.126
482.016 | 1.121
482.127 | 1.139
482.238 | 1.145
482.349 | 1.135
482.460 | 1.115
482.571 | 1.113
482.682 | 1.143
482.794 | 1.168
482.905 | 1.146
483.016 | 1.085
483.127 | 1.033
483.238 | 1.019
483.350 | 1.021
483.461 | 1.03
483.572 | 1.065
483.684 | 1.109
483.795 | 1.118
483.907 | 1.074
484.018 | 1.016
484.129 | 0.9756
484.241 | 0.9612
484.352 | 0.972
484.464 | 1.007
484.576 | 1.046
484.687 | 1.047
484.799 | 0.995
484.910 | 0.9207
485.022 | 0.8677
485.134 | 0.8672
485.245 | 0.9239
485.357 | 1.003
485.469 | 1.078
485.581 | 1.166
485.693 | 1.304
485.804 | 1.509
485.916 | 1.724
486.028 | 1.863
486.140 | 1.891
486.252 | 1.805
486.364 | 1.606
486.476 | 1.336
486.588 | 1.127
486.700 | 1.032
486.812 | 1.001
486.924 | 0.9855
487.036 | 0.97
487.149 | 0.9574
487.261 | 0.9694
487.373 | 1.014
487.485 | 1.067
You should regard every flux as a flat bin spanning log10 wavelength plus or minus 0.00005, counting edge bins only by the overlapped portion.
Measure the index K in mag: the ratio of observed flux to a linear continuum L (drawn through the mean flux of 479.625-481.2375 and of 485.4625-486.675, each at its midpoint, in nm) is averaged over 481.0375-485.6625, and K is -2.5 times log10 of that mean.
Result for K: 0.209 mag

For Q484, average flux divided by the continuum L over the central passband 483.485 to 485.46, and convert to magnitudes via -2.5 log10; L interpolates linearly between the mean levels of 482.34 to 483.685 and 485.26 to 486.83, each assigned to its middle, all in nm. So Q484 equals 0.22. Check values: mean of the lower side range 1.09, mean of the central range 1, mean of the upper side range 1.39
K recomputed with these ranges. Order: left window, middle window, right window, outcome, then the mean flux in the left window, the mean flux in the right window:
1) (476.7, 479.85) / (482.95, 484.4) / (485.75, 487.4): 0.22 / 1.17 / 1.32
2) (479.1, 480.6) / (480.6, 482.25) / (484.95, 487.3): 0.11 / 1.16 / 1.24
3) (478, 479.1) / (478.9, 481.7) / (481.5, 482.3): 0.07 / 1.22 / 1.14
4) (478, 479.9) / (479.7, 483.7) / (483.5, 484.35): 0.02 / 1.2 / 1.04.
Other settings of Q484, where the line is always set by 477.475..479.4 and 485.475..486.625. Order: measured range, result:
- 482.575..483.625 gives 0.28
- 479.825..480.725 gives 0.14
